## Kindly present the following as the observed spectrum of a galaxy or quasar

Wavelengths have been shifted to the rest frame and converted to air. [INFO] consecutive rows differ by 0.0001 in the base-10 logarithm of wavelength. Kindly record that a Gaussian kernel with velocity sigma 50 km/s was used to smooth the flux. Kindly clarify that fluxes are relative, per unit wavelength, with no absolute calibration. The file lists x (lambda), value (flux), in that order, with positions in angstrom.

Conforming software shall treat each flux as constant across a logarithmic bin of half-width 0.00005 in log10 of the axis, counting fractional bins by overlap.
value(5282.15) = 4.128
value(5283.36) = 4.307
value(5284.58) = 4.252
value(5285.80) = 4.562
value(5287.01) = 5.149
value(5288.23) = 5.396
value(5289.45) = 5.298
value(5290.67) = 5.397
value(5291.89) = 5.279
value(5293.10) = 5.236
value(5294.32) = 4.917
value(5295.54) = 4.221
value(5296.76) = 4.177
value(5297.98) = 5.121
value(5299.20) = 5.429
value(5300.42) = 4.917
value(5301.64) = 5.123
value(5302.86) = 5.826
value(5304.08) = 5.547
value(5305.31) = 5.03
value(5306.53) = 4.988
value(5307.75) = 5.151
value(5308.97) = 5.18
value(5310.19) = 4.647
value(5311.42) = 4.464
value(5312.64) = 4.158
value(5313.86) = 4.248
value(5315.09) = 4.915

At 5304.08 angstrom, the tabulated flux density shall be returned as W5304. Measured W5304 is 5.547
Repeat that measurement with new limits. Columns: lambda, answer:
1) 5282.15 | 4.128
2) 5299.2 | 5.429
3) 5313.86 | 4.248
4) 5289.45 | 5.298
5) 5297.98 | 5.121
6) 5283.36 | 4.307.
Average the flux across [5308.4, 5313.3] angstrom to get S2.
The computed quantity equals 4.61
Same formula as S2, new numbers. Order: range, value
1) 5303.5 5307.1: 5.18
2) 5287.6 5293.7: 5.32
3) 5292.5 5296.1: 4.8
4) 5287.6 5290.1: 5.33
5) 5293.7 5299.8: 4.77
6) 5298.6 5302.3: 5.17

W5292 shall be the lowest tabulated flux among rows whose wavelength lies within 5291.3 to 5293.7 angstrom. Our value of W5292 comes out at 5.236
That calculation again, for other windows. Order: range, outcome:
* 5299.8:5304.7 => 4.917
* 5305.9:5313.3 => 4.158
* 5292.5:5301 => 4.177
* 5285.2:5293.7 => 4.562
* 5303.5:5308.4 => 4.988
